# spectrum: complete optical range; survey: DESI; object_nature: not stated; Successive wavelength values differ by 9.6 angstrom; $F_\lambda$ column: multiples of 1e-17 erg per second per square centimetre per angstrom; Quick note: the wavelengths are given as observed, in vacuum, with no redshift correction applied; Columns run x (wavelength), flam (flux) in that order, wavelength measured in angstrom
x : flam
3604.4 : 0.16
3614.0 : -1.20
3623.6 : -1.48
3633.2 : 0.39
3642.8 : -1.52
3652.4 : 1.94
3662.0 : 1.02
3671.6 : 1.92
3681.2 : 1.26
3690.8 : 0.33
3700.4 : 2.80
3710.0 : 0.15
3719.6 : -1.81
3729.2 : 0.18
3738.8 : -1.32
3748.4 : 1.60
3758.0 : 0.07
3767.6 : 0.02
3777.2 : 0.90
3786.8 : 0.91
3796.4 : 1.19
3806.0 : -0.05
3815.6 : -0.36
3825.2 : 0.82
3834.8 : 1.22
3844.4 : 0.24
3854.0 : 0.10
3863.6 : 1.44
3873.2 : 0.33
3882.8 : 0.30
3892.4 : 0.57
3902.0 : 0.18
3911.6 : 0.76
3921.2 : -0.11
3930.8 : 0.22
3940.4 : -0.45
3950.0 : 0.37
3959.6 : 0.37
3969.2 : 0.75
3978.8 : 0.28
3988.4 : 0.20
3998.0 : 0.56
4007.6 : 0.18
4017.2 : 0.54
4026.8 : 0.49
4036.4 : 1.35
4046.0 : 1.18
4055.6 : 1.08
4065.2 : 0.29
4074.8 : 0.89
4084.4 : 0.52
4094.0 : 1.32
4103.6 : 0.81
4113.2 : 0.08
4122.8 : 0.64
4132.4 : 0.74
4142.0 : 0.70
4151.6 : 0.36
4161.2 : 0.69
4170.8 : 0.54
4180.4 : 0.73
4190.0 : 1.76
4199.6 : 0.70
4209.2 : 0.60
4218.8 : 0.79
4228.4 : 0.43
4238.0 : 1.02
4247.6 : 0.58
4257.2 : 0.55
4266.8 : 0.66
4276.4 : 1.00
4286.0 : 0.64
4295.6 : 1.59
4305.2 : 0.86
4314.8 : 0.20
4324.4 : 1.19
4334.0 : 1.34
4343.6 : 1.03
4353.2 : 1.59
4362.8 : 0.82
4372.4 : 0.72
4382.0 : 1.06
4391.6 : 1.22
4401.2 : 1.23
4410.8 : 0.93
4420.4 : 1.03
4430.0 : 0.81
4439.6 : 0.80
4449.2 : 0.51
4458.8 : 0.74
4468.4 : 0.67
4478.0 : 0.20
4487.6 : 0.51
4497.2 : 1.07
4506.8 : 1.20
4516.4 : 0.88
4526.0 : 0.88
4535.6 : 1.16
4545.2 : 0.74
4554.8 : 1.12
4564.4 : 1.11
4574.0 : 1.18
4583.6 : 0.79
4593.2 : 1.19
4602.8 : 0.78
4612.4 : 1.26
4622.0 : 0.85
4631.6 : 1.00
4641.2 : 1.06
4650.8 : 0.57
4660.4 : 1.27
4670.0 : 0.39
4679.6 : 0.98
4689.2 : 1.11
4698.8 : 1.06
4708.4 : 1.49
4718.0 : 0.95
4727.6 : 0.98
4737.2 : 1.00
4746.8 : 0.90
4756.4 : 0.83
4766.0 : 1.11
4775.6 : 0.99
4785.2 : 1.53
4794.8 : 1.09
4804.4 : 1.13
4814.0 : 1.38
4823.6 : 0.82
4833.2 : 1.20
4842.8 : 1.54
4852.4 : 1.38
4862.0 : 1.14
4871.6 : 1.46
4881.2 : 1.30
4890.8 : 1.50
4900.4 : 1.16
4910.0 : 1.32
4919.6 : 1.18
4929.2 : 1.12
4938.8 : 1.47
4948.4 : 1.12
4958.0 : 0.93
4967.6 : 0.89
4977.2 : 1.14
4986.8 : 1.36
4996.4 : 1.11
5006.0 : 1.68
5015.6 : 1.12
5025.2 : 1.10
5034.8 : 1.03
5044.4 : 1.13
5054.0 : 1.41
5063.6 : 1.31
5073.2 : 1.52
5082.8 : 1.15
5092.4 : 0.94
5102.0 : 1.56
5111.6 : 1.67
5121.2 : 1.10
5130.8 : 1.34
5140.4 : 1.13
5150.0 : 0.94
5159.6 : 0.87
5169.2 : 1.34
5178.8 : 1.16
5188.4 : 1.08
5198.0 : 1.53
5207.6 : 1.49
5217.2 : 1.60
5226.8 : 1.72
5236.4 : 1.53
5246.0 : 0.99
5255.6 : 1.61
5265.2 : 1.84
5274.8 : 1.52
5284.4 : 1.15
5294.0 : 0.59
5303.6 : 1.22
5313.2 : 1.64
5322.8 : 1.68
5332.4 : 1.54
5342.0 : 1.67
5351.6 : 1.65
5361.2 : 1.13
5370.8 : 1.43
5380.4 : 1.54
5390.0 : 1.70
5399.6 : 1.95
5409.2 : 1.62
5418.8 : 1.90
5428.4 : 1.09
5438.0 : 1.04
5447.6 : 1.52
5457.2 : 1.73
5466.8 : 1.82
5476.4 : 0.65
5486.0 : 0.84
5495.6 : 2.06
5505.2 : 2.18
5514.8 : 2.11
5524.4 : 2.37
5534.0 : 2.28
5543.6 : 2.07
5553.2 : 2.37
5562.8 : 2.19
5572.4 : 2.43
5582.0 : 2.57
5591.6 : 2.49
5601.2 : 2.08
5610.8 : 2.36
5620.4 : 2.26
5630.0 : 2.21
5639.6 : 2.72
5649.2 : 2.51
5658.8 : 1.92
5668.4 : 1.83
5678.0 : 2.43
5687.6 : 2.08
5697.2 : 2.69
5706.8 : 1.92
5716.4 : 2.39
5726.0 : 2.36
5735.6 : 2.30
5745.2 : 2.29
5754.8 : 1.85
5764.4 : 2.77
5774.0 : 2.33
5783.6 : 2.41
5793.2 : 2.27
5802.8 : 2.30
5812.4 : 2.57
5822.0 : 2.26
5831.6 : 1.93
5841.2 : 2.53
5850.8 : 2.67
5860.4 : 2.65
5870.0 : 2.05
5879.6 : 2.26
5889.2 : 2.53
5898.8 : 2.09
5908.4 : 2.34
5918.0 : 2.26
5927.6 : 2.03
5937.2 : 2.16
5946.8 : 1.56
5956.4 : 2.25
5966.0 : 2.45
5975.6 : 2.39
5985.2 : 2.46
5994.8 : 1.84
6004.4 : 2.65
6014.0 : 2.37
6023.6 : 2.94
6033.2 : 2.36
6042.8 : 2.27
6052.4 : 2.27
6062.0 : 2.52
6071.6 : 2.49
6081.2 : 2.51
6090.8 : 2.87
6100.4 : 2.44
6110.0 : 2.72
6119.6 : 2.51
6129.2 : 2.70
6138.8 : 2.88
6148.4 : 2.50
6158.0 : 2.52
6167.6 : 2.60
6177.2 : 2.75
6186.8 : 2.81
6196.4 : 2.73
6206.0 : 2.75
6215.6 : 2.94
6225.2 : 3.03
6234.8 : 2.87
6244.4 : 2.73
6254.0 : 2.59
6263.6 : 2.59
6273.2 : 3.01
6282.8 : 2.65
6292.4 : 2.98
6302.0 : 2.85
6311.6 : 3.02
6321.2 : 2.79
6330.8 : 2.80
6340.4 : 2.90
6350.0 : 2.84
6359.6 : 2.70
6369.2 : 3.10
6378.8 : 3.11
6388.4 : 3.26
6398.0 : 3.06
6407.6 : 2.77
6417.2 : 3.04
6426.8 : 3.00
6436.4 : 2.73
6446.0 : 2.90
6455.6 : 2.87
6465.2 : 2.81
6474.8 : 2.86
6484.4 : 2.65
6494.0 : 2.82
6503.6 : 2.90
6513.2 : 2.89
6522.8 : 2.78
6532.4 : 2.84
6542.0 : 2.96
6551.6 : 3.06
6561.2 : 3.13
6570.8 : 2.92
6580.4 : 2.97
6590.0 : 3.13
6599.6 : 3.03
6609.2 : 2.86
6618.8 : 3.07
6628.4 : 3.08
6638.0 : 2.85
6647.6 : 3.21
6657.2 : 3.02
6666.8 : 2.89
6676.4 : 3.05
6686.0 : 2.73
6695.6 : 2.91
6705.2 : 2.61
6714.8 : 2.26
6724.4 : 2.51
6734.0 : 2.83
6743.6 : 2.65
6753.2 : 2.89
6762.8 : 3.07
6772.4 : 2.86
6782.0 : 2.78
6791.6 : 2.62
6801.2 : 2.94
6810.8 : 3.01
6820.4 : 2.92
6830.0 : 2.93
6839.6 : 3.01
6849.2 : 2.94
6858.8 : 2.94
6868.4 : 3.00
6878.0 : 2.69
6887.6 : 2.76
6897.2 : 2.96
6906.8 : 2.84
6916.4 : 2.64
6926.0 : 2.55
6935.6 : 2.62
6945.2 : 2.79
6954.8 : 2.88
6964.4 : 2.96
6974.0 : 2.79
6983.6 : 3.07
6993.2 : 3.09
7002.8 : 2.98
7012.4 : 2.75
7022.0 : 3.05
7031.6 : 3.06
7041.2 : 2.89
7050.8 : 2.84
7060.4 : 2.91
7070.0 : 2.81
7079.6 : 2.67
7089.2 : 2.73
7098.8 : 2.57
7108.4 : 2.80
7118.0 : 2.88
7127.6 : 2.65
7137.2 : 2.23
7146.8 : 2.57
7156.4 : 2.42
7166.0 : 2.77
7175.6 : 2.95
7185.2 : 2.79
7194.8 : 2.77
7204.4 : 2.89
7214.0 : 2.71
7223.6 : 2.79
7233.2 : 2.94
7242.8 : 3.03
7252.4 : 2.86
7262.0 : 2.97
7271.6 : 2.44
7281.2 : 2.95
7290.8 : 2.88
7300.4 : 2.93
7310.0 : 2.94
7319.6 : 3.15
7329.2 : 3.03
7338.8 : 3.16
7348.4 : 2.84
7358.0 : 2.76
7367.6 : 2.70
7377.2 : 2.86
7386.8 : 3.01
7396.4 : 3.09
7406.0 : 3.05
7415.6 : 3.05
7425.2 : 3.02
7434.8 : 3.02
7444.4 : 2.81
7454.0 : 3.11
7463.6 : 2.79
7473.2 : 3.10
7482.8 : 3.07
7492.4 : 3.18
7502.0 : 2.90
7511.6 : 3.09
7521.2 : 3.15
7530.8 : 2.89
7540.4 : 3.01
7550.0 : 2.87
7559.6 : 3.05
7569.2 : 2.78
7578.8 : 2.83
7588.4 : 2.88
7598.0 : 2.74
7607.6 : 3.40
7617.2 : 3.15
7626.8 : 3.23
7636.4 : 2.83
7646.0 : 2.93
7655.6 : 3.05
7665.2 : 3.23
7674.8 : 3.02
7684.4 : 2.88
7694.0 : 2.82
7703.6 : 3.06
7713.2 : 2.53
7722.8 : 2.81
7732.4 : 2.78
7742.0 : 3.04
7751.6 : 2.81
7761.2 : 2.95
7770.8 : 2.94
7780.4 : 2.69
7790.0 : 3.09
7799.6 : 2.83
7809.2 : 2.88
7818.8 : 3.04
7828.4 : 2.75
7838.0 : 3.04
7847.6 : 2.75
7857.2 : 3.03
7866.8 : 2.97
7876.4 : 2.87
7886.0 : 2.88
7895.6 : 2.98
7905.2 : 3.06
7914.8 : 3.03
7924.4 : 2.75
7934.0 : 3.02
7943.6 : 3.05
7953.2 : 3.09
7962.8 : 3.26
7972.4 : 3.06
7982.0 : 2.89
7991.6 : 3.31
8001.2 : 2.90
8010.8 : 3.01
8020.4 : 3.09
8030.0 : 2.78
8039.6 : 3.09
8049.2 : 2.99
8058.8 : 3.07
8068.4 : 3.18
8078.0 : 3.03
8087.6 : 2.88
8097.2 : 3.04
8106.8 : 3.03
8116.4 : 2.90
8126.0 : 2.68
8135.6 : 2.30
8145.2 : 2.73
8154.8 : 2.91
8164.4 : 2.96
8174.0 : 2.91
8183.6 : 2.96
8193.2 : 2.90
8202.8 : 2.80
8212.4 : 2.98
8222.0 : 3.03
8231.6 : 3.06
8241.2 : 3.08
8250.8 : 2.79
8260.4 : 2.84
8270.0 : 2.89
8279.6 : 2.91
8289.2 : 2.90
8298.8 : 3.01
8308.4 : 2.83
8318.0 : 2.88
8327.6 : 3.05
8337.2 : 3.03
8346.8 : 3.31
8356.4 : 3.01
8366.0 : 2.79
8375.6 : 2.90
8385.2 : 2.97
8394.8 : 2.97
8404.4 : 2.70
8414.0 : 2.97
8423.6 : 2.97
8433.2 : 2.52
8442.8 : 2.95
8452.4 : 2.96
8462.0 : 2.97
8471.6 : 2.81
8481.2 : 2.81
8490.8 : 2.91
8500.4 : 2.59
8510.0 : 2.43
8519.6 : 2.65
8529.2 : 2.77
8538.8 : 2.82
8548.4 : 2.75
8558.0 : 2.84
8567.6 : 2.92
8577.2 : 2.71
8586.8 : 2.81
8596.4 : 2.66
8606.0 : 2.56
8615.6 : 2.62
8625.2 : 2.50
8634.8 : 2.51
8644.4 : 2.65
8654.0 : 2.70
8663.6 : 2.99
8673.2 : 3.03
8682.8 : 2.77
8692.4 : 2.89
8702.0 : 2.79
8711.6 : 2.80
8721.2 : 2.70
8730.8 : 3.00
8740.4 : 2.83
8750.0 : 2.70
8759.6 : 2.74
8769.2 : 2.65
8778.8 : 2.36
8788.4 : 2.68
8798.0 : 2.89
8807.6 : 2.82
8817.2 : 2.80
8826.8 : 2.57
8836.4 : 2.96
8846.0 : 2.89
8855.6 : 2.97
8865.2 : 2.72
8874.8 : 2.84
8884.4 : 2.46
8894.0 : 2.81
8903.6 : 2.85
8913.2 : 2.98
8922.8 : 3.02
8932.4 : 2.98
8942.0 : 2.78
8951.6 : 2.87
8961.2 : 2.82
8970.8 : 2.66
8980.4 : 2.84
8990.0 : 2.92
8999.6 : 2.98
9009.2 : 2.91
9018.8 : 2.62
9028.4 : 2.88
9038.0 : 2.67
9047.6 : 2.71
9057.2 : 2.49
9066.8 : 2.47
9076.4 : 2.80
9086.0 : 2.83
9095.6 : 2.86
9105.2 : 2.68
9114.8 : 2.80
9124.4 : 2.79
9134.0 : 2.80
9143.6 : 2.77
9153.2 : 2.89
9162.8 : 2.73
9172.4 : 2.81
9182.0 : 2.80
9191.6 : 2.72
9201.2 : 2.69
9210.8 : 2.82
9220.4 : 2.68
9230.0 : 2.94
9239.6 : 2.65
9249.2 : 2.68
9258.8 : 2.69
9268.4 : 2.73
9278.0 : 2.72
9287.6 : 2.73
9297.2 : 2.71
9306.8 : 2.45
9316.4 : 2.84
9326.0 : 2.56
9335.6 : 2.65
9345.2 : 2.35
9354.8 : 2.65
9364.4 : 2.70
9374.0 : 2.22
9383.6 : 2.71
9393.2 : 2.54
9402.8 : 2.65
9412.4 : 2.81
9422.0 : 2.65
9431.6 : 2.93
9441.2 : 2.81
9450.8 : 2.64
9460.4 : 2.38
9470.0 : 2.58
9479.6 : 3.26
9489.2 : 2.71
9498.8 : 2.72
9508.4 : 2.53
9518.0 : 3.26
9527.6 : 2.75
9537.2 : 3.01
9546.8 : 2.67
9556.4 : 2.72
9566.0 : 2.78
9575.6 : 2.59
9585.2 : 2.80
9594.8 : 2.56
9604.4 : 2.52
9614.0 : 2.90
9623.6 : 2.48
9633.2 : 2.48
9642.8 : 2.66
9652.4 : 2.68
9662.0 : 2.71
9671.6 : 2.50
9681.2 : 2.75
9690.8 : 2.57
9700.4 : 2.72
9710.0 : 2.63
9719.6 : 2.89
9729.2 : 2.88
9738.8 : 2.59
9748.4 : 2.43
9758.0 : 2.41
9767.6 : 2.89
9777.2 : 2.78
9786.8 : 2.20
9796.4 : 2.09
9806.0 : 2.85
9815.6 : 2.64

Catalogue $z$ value 0.38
